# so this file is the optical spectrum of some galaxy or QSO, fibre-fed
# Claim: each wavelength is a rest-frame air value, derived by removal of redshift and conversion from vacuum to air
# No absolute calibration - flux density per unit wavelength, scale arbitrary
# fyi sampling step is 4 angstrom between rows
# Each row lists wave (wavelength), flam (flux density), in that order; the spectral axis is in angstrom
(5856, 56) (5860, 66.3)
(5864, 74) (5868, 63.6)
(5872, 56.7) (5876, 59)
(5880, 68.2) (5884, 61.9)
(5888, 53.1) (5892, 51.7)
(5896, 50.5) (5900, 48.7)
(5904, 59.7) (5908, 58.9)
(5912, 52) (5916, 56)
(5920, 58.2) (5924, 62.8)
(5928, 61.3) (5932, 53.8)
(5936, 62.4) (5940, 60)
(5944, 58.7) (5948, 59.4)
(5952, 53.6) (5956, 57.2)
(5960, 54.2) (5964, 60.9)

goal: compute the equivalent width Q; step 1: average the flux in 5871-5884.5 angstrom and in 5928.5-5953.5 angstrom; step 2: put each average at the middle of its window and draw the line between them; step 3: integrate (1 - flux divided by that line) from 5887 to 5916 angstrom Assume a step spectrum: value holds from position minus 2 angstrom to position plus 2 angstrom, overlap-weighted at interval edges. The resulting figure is 3.2 angstrom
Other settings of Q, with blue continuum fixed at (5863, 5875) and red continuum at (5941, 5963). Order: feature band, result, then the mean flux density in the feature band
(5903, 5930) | 0.63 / 58.4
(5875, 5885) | -0.14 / 63.5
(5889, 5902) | 2.31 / 50.5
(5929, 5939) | -0.04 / 58.6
